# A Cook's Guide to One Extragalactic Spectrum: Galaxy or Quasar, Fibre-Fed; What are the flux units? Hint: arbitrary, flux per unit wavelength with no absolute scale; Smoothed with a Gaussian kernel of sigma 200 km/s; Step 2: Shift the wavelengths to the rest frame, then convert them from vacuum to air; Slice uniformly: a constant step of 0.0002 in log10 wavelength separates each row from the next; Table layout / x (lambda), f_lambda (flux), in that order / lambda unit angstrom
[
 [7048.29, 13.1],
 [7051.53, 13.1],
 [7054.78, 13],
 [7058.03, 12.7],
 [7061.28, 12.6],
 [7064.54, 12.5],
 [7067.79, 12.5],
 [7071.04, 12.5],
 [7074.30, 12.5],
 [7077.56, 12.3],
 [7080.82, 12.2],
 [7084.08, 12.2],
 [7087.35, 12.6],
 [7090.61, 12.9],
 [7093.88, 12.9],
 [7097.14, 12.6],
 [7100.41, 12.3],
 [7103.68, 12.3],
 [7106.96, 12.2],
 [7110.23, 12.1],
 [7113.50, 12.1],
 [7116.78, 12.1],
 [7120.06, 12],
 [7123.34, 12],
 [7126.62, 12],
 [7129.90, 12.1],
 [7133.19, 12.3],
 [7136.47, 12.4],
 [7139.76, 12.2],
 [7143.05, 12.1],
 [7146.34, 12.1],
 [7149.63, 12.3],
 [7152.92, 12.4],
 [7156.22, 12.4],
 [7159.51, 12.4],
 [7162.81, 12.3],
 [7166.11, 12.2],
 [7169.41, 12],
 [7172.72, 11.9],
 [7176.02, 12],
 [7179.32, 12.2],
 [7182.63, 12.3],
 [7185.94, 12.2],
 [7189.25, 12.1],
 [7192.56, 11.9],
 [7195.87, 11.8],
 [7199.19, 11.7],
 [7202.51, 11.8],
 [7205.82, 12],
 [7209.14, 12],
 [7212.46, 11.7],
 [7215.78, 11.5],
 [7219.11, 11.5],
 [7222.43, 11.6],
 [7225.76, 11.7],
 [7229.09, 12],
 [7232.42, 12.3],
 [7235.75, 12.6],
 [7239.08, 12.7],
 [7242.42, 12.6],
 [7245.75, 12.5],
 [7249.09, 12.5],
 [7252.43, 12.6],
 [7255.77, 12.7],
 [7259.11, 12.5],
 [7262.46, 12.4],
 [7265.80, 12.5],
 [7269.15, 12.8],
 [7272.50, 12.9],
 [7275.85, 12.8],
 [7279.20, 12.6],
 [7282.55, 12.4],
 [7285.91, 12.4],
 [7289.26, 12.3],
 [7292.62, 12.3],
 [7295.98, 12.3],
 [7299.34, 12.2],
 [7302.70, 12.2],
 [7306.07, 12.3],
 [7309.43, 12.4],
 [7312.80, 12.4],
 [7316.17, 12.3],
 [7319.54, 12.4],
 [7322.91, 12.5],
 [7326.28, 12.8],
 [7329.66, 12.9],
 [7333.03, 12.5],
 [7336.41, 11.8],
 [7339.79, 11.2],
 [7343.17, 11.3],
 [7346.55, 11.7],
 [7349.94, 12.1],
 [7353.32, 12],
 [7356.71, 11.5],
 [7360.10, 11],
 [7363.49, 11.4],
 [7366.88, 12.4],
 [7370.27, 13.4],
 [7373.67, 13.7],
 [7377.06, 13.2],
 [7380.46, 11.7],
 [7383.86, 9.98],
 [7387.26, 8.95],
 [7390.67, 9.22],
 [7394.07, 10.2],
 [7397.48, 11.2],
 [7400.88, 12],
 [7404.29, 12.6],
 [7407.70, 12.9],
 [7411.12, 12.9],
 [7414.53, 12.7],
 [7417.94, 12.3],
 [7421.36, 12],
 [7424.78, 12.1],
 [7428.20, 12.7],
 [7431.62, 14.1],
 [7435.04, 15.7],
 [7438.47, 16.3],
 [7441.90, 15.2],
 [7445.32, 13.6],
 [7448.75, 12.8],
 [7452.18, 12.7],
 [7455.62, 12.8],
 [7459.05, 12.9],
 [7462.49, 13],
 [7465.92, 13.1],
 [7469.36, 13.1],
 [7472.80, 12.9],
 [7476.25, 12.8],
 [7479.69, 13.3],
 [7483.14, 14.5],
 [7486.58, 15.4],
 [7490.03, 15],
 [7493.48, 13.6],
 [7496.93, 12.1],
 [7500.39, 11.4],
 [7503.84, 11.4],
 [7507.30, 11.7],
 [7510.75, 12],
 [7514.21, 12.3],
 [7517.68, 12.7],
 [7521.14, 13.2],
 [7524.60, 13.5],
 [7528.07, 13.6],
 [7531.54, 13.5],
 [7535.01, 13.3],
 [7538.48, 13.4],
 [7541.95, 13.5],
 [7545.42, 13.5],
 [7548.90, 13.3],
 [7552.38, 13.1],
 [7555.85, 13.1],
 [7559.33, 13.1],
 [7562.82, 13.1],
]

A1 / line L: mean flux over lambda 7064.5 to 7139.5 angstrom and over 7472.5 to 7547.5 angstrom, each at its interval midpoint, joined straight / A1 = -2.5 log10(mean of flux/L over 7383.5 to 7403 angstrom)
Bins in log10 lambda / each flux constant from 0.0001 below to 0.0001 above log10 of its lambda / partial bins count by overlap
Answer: 0.24 mag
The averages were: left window 12.3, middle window 10.3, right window 13.1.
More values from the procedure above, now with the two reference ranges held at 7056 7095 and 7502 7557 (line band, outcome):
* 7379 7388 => 0.24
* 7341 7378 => 0.06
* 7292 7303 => 0.04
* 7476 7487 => -0.09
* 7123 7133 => 0.04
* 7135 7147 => 0.03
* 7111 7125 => 0.05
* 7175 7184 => 0.04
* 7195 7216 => 0.07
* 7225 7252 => 0.02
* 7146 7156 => 0.03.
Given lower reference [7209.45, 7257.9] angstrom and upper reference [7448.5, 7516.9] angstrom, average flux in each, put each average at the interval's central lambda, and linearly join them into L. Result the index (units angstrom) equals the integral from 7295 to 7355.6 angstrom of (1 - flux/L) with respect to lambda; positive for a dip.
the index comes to 1.4 angstrom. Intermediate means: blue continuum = 12.2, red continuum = 12.9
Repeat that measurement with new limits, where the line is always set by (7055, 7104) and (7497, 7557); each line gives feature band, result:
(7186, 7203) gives 0.96 angstrom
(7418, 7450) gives -2.51 angstrom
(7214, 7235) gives 1.37 angstrom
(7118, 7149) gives 1.05 angstrom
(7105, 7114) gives 0.29 angstrom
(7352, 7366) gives 1.32 angstrom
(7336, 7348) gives 1.17 angstrom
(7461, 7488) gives -1.48 angstrom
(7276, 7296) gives 0.39 angstrom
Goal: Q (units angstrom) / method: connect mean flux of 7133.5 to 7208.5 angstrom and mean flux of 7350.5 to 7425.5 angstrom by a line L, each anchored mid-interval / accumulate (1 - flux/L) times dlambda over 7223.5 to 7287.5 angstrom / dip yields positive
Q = -2.7 angstrom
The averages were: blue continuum 12.1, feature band 12.5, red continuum 11.8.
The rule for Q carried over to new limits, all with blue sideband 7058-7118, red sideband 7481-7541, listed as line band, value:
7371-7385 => 0.6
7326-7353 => 1.7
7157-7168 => 0.2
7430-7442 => -2.2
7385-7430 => 4.4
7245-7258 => 0.1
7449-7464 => 0.2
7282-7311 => 1.0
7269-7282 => 0.0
